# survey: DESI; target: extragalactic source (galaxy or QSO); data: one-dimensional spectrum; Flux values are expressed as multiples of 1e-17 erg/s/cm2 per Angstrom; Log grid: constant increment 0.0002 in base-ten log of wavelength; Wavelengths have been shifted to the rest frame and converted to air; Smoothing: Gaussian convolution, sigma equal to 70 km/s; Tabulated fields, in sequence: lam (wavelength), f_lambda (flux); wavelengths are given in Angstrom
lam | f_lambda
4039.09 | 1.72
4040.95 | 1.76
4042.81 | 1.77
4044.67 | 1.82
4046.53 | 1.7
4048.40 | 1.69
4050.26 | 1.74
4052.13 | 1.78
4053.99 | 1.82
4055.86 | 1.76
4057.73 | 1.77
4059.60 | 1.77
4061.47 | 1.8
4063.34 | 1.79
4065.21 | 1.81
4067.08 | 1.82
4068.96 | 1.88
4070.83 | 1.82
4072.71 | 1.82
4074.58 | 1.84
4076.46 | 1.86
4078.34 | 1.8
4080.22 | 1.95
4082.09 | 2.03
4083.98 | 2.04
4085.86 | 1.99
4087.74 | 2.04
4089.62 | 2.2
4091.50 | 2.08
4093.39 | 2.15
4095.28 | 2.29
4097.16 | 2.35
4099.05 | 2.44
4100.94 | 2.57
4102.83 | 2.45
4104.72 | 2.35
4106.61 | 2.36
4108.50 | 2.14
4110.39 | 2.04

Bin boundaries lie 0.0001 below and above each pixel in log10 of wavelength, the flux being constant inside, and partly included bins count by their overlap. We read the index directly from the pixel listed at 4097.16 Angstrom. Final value 2.35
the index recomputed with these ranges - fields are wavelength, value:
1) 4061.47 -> 1.8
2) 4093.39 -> 2.15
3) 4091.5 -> 2.08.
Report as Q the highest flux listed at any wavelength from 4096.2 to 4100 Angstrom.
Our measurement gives 2.44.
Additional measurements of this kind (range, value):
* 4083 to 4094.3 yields 2.2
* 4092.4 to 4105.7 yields 2.57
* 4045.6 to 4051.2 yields 1.74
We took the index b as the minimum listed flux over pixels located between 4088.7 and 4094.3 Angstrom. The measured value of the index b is 2.08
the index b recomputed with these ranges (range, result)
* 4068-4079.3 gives 1.8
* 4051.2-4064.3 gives 1.76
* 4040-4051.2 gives 1.69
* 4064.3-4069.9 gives 1.81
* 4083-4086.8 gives 1.99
